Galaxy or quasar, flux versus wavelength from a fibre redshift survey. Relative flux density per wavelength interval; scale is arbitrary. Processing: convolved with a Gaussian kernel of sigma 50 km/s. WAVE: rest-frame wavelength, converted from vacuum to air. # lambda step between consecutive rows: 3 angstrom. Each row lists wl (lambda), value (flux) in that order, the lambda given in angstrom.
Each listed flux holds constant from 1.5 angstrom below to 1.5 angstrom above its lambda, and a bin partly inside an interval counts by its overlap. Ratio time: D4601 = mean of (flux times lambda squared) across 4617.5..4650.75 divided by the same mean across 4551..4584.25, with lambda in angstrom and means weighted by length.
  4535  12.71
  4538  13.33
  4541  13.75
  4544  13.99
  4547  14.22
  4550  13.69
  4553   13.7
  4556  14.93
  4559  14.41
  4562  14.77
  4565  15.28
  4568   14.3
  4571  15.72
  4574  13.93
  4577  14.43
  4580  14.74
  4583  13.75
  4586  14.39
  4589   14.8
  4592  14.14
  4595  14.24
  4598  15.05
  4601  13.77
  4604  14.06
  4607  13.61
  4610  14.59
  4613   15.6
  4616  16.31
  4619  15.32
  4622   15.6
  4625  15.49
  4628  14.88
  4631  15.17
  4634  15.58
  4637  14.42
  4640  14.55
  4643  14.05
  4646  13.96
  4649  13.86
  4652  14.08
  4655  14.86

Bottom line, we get 1.05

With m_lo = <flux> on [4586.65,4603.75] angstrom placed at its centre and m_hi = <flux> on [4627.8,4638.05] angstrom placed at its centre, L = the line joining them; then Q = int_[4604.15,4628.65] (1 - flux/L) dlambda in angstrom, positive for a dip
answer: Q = -0.60 angstrom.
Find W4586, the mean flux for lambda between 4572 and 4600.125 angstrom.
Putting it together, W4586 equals 14.4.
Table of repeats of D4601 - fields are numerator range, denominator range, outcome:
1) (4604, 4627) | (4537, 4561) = 1.11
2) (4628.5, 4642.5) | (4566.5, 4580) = 1.05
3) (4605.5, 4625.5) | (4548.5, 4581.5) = 1.07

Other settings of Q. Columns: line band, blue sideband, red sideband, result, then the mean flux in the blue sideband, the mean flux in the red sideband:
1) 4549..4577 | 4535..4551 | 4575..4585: -1.0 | 13.7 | 14.3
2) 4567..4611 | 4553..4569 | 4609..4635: 1.8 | 14.7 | 15.4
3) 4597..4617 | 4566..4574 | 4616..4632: 0.7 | 14.8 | 15.4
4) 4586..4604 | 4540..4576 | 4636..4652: -0.1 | 14.4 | 14.2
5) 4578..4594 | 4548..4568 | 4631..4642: 0.3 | 14.4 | 14.9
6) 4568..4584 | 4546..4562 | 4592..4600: -0.2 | 14.2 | 14.5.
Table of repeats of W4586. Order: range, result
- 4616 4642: 15.2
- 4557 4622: 14.7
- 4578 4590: 14.4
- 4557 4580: 14.7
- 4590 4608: 14.2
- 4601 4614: 14.3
